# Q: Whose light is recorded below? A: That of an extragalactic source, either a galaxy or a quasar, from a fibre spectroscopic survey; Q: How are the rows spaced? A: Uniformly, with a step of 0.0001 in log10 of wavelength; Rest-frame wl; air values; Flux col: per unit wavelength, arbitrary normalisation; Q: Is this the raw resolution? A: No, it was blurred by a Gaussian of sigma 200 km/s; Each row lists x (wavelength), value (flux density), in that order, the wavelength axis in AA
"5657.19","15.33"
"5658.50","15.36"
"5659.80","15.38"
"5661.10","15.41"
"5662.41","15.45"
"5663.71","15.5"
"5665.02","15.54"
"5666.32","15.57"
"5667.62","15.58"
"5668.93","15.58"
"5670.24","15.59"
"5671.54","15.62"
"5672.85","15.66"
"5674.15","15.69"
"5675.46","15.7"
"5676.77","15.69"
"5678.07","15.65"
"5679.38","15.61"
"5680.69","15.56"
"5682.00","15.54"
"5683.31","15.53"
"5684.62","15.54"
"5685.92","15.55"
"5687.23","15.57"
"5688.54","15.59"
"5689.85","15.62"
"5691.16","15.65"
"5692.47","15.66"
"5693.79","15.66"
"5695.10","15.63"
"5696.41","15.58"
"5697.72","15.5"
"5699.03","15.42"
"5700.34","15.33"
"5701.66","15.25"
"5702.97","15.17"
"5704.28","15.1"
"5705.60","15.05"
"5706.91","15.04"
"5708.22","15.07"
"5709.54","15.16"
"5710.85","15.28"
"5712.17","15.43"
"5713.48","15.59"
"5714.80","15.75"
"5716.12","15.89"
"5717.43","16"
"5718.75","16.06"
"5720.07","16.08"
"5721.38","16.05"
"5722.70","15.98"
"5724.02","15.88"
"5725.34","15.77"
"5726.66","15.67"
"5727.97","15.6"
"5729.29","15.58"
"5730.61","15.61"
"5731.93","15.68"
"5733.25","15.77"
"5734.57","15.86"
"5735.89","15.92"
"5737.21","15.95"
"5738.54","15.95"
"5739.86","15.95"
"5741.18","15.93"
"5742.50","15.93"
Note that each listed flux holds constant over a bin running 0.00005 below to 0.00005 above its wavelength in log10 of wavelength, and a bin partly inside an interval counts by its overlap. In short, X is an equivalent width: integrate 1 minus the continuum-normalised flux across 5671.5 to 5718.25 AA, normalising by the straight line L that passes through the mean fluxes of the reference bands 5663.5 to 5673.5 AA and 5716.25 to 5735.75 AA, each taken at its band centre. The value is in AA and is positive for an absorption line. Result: 0.56 AA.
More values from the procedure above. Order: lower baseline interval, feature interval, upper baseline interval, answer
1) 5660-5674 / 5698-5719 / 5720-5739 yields 0.4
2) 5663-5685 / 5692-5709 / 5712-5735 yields 0.4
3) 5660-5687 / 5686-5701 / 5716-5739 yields 0.1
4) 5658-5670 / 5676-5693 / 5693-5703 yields -0.1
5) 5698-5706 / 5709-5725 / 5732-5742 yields -0.3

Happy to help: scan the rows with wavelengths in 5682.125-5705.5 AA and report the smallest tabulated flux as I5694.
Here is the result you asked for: 15.1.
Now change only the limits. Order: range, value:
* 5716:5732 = 15.58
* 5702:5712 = 15.04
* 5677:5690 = 15.53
